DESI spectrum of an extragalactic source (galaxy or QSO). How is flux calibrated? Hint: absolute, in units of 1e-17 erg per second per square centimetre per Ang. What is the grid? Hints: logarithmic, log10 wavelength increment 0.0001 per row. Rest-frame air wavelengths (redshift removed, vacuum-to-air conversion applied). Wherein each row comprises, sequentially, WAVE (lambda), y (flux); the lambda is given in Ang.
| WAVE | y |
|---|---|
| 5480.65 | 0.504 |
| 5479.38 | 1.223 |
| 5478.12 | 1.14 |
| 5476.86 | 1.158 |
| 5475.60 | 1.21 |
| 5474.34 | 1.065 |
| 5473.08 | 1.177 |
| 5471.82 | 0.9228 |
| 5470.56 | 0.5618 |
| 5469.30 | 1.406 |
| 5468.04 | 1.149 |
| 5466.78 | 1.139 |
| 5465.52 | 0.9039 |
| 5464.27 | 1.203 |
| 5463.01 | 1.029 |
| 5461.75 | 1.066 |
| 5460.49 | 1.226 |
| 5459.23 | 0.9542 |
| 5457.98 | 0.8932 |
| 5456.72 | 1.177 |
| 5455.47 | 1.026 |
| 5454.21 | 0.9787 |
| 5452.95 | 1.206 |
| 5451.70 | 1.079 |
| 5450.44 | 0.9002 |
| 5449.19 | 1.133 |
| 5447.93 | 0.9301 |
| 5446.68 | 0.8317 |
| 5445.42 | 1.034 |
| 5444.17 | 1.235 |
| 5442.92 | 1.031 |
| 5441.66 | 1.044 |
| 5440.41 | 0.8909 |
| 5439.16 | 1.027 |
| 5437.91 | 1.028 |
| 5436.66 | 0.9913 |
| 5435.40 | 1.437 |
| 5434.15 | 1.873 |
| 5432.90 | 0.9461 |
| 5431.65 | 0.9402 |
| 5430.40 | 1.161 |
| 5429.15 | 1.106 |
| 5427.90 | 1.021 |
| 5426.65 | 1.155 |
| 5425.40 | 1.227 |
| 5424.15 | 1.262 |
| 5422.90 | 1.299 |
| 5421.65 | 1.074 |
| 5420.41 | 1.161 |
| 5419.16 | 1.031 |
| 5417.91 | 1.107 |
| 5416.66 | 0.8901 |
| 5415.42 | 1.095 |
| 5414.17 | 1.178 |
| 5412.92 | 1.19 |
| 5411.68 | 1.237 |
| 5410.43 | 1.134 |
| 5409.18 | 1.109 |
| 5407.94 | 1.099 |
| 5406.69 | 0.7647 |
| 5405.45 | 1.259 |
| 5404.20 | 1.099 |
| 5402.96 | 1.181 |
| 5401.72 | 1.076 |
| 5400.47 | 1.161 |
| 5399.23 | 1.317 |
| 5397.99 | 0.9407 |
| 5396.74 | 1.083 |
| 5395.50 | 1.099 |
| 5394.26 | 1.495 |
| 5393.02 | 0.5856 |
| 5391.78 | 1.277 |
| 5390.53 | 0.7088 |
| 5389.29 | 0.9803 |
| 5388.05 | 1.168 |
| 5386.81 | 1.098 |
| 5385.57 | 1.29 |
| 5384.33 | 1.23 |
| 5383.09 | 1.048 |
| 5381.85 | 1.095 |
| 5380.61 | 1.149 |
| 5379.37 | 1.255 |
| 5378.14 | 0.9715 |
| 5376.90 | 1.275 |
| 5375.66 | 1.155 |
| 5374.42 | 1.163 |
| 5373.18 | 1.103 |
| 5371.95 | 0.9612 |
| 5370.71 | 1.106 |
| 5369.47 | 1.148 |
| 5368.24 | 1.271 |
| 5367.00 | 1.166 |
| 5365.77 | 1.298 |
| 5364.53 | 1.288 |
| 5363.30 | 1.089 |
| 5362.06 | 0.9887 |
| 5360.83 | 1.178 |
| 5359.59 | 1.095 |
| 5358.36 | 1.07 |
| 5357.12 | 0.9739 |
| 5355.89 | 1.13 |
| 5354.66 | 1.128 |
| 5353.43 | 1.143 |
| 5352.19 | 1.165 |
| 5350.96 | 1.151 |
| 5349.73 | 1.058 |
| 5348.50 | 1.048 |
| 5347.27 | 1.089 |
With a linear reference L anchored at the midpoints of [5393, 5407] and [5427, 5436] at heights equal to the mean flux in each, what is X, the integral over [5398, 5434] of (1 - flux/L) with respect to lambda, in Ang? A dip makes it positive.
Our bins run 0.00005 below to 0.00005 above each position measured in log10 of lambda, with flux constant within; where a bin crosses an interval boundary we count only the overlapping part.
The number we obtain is 1.2 Ang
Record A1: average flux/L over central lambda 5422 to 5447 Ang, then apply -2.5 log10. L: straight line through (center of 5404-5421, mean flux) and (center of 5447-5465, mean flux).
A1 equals -0.05 mag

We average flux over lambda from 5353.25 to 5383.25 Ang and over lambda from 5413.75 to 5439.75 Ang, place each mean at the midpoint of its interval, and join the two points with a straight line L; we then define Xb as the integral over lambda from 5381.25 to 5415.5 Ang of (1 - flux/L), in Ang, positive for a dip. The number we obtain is 0.9 Ang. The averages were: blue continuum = 1.13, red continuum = 1.14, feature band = 1.11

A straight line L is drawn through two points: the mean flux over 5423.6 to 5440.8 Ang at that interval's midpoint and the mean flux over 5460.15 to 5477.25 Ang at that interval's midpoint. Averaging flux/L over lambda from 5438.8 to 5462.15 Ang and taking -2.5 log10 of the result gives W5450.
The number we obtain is 0.08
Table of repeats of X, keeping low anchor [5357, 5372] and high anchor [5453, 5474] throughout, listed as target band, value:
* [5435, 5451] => 0.56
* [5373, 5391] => 0.10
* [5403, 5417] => -0.06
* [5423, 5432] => -0.46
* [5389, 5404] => 0.43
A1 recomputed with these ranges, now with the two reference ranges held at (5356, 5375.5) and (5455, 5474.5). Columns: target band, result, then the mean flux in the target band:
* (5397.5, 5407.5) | 0.00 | 1.1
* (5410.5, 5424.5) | -0.04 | 1.14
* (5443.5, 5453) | 0.04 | 1.03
